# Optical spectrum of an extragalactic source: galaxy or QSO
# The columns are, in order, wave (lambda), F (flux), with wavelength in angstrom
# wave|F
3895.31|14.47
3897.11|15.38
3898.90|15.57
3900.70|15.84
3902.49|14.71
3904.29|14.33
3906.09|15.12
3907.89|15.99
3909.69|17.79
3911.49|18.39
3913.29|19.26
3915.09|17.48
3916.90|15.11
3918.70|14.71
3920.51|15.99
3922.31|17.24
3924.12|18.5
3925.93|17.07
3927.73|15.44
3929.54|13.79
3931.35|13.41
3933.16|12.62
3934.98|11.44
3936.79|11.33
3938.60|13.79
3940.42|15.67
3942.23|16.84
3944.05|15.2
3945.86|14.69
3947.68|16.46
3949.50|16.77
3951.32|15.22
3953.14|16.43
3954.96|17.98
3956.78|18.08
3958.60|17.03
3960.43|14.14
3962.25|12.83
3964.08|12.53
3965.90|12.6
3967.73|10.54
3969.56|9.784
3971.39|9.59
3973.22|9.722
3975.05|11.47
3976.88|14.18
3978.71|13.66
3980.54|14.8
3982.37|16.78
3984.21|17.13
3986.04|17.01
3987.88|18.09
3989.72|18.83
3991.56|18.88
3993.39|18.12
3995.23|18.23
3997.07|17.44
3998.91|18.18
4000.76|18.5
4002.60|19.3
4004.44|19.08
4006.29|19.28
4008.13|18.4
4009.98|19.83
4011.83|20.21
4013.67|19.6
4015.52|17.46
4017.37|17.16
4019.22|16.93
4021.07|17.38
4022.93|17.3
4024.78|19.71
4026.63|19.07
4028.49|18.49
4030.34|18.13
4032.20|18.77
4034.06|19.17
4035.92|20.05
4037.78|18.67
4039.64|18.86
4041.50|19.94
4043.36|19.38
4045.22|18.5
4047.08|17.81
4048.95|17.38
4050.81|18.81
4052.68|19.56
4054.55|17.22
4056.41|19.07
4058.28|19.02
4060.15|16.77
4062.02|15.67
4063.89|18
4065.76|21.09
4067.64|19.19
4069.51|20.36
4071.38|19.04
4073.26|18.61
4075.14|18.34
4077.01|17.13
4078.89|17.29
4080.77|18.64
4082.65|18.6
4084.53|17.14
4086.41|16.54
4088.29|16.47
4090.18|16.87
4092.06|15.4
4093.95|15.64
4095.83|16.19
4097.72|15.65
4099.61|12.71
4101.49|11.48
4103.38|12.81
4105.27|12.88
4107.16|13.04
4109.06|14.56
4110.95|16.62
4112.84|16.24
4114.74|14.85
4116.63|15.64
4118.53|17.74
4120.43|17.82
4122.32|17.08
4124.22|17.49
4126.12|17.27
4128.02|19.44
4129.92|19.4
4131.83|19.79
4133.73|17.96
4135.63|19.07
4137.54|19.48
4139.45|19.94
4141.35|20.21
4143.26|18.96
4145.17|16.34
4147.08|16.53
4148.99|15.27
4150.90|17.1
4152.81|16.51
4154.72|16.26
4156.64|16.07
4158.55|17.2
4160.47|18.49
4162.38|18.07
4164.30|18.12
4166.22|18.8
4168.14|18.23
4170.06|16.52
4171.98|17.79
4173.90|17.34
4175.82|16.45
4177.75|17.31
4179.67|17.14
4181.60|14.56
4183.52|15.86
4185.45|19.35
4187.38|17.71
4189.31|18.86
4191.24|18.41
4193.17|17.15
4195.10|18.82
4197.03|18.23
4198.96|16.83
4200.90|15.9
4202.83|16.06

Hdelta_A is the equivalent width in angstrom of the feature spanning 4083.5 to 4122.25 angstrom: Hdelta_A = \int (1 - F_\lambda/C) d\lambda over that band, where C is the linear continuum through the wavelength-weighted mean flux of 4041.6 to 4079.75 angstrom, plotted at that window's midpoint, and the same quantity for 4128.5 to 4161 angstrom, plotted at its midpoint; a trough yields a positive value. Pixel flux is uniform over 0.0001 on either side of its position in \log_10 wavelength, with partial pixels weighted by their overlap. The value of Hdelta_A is 6.0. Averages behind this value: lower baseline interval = 18.5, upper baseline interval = 17.9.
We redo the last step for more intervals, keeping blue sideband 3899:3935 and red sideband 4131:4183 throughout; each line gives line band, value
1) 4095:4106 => 2.28 angstrom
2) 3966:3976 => 3.56 angstrom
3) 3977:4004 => -1.77 angstrom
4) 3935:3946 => 1.14 angstrom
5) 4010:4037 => -3.21 angstrom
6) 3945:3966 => 0.77 angstrom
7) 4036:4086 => -4.73 angstrom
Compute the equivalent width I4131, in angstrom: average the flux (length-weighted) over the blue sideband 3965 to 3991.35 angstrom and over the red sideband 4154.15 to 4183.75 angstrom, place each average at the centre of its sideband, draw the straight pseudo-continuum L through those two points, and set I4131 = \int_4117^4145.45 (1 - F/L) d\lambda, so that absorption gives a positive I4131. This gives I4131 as -3.39 angstrom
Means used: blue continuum 14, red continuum 17.2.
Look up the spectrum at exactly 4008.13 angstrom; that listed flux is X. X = 18.4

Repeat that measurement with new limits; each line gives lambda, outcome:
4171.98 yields 17.79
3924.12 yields 18.5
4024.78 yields 19.71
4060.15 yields 16.77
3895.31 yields 14.47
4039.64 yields 18.86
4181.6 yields 14.56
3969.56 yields 9.784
